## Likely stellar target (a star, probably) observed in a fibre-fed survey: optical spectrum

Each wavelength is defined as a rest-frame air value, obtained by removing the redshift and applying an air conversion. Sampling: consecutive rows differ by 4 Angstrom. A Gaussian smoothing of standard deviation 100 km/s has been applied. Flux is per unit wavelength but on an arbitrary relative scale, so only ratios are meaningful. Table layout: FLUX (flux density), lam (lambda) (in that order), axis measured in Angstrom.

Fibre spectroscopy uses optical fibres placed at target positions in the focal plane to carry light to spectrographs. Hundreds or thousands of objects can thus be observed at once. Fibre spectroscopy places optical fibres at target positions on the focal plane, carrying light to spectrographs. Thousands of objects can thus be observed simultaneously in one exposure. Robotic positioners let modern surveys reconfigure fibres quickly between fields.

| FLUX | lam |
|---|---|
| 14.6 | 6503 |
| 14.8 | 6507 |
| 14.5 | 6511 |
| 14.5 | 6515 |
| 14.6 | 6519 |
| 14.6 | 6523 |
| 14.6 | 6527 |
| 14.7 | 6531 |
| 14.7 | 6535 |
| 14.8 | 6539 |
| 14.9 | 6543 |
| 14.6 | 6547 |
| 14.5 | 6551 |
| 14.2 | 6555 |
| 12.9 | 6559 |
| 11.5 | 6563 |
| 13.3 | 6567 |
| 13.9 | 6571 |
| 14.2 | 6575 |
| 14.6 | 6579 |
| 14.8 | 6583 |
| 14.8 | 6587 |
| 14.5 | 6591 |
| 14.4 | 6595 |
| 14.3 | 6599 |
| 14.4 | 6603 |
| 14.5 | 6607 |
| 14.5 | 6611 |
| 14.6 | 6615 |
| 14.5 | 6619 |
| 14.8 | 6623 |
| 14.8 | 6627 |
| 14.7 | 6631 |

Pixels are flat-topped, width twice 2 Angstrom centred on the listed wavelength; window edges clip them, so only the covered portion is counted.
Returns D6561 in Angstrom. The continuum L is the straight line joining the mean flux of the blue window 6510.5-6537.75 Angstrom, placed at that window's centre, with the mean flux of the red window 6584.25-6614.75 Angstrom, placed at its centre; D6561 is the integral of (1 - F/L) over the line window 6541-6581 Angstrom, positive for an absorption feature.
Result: 1.92 Angstrom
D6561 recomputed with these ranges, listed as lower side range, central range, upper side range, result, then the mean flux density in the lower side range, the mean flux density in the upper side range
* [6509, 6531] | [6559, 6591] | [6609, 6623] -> 1.6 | 14.6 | 14.6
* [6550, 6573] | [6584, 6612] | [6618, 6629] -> -0.7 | 13.3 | 14.7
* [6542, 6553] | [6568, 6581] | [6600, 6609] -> 0.3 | 14.6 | 14.4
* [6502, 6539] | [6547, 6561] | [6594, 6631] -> 0.6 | 14.6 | 14.5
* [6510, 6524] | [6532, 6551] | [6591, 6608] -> -0.3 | 14.5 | 14.4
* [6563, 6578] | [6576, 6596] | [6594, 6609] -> -0.9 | 13.5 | 14.4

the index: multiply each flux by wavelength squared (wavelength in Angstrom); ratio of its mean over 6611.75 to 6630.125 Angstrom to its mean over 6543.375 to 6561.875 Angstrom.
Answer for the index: 1.07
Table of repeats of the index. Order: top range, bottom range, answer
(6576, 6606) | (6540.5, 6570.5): 1.07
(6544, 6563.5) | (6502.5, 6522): 0.95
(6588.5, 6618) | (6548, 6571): 1.09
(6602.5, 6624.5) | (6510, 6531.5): 1.03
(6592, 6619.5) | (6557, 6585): 1.07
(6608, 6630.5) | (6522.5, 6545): 1.02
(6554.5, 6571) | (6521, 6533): 0.90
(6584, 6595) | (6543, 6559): 1.03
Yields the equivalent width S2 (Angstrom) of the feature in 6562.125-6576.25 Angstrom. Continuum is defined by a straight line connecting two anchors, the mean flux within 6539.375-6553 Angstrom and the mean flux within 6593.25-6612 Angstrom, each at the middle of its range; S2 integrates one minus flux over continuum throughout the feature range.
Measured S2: 1.2 Angstrom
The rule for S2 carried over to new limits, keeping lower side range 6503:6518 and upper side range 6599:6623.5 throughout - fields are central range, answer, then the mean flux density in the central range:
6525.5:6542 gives -0.15 Angstrom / 14.7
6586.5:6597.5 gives 0.01 Angstrom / 14.5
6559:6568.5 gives 1.37 Angstrom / 12.5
